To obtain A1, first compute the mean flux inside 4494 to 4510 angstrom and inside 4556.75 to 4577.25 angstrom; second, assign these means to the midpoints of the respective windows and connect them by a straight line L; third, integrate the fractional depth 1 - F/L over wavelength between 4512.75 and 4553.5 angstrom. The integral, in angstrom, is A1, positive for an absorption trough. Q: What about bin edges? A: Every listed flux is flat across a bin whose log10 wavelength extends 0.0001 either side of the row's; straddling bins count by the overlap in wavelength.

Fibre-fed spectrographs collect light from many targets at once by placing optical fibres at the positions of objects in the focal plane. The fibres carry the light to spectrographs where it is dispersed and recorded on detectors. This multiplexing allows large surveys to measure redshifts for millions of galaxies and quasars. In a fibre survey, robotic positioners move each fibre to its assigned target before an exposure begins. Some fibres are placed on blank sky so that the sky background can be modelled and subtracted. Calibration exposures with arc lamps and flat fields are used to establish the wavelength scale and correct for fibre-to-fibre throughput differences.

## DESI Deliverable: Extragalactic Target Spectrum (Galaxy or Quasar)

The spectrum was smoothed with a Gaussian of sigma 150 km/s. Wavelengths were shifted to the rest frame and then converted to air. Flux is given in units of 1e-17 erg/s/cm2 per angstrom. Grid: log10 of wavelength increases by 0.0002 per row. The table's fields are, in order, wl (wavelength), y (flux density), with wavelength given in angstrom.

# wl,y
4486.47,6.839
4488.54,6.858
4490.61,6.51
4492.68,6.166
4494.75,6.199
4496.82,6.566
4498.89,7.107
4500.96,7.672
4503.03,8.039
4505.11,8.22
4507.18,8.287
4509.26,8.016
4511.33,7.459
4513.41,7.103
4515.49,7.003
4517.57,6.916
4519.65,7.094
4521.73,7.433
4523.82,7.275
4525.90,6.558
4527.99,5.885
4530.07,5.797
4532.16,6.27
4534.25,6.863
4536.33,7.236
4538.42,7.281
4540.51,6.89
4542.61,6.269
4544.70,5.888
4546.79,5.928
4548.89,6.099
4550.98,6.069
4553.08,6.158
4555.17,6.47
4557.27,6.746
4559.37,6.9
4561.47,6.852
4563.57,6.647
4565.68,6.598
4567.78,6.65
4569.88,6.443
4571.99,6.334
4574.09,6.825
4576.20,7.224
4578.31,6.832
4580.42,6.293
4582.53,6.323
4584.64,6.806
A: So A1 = 3.1 angstrom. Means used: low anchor 7.53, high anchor 6.72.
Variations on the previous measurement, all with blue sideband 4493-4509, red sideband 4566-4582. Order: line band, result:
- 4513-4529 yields 0.7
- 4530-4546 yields 1.0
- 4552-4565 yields 0.3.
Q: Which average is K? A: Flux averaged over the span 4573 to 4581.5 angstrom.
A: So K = 6.79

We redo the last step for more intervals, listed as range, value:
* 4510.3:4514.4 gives 7.28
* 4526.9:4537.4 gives 6.41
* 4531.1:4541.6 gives 6.9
